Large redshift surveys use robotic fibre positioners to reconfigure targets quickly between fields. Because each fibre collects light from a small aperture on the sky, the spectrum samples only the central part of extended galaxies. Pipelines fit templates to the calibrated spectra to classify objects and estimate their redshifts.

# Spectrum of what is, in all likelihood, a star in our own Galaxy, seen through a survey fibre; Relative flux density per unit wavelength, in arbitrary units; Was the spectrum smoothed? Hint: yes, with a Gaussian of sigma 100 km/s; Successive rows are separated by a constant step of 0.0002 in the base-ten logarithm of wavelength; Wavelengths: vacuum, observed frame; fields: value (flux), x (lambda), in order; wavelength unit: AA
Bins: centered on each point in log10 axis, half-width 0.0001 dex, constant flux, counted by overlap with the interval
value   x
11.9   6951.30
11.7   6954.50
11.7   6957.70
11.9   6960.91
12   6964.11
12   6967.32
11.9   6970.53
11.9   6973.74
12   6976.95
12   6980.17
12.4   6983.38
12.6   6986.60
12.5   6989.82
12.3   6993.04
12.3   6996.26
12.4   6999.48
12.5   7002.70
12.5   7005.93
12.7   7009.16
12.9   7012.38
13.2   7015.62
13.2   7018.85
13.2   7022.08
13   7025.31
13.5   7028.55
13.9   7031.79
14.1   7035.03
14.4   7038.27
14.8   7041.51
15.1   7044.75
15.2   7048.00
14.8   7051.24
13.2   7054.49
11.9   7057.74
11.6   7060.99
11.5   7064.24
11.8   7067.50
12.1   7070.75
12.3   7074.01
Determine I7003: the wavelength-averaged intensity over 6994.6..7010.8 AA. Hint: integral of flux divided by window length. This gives 12.5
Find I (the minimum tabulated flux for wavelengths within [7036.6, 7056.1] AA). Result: 13.2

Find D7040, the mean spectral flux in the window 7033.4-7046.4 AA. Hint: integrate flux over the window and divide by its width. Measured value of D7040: 14.6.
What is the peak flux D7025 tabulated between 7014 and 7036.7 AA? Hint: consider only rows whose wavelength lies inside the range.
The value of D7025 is 14.1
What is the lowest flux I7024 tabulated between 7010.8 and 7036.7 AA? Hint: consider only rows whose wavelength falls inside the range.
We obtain 12.9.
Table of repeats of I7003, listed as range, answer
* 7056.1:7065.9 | 11.7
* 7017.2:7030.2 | 13.2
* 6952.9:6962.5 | 11.8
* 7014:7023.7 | 13.2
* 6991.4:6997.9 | 12.3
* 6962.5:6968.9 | 12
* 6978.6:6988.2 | 12.3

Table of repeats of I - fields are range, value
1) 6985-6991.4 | 12.5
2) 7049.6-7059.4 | 11.9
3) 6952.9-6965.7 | 11.7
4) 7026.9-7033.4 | 13.5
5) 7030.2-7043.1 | 13.9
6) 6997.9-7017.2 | 12.4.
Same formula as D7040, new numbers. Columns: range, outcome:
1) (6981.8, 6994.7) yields 12.4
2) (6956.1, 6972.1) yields 11.9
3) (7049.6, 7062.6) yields 12.9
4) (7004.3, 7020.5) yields 12.9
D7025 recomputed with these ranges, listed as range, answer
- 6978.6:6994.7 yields 12.6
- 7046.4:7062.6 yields 15.2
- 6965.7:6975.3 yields 12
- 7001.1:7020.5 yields 13.2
